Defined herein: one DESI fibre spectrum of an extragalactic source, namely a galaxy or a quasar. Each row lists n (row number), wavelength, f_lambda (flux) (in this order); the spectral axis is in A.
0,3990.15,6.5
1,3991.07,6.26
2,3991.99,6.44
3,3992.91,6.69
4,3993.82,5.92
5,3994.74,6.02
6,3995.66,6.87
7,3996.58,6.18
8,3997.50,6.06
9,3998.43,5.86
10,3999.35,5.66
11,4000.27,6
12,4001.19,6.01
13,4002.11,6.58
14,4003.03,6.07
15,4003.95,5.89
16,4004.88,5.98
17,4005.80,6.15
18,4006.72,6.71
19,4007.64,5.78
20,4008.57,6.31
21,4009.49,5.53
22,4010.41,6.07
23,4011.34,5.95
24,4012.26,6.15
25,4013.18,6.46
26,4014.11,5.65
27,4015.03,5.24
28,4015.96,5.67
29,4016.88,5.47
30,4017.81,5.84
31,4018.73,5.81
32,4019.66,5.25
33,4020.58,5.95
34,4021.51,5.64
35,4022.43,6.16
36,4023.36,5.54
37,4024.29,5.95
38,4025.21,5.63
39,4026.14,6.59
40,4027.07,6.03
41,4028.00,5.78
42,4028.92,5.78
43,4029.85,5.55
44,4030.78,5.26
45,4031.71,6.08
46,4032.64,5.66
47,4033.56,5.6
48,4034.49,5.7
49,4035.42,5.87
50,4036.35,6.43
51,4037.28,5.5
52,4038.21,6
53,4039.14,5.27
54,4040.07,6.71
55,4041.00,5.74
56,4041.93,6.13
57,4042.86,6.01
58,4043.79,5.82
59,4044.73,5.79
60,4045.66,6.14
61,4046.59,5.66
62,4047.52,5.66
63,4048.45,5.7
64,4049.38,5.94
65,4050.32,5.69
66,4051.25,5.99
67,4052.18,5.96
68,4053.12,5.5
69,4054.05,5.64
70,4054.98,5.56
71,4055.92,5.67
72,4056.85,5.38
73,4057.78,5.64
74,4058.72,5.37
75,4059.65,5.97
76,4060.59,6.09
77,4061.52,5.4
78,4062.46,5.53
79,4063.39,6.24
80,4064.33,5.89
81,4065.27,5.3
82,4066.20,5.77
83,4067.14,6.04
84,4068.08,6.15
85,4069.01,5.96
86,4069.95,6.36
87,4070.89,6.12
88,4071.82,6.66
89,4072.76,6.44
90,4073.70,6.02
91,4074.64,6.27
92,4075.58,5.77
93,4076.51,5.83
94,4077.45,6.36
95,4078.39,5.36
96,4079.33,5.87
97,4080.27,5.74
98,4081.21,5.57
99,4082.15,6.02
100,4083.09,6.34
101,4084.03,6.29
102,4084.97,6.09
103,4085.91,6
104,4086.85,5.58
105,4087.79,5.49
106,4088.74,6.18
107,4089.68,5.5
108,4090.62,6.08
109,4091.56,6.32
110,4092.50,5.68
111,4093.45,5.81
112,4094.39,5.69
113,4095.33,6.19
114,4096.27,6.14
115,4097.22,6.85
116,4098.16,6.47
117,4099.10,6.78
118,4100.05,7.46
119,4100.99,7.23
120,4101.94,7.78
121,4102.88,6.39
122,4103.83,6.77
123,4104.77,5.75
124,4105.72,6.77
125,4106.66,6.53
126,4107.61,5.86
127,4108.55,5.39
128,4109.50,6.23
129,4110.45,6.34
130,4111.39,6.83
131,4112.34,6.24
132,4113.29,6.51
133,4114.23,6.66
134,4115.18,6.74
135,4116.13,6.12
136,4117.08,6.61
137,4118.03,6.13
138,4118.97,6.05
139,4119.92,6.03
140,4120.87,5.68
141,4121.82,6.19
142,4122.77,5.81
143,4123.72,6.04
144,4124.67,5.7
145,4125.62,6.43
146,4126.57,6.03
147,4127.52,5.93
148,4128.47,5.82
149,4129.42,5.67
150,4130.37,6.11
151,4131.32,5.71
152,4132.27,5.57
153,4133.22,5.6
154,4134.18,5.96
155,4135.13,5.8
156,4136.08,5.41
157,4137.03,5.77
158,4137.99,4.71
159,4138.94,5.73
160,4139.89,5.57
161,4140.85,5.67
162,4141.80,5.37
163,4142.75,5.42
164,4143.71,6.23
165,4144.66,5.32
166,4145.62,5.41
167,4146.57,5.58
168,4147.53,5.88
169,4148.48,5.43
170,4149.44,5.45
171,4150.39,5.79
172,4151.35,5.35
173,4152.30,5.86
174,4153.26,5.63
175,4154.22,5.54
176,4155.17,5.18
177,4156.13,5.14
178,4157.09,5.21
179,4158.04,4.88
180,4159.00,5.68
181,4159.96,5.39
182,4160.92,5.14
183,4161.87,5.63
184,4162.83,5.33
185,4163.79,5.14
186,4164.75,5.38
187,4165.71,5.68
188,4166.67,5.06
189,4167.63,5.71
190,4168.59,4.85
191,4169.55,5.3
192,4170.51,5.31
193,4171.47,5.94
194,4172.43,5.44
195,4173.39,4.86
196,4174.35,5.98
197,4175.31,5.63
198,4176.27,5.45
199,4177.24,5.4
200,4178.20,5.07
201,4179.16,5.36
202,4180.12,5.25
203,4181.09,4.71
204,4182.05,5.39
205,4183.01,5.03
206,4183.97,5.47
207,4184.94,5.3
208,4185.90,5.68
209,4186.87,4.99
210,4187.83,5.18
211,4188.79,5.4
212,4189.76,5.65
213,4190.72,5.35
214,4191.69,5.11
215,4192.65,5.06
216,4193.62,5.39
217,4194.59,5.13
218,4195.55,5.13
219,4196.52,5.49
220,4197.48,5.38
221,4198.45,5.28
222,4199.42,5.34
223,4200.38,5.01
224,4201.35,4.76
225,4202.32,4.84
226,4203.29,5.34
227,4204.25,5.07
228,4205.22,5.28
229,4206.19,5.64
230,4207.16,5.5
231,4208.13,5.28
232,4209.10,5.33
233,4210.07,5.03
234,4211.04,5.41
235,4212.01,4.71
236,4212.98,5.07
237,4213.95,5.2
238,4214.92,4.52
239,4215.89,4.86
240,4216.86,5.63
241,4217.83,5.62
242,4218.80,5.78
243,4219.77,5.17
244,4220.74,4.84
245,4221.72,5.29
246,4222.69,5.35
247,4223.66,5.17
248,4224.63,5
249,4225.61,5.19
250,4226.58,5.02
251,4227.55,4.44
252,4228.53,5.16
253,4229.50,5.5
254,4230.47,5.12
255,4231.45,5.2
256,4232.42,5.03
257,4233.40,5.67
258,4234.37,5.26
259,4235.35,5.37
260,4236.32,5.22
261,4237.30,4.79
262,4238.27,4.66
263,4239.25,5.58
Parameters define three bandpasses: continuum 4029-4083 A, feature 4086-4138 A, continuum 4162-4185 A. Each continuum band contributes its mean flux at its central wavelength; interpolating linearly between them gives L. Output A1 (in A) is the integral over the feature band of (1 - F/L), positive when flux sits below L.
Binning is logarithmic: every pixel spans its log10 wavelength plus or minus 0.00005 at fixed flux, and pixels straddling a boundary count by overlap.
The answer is -4.9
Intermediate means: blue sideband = 5.85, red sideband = 5.34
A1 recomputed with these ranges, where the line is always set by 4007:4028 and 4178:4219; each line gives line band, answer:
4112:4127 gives -1.9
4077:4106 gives -3.2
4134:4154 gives -0.6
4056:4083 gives -1.1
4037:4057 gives -0.2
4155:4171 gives 0.2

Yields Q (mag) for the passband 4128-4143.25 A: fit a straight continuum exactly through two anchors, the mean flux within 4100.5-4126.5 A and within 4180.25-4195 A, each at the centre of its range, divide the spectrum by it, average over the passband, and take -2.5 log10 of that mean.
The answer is 0.07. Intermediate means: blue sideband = 6.32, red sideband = 5.25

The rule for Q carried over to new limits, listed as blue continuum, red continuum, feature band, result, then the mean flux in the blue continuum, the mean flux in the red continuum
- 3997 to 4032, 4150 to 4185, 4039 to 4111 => -0.06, 5.9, 5.36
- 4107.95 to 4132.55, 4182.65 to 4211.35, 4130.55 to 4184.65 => 0.05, 6.1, 5.26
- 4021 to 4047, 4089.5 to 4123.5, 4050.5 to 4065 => 0.05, 5.86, 6.33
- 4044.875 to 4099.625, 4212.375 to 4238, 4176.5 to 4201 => 0.02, 5.93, 5.17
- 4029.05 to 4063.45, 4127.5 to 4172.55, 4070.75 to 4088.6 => -0.06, 5.77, 5.51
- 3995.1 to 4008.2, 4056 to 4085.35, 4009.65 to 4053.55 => 0.04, 6.12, 5.93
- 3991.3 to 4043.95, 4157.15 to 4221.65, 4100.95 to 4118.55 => -0.16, 5.94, 5.28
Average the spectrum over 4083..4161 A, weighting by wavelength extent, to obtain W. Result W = 5.95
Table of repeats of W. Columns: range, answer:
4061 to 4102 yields 6.09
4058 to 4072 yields 5.9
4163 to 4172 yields 5.37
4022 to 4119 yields 6.03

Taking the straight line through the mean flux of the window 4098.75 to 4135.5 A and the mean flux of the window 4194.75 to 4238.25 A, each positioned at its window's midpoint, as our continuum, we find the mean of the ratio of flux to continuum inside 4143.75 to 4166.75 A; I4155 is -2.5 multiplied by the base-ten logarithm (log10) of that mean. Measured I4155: 0.08 mag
